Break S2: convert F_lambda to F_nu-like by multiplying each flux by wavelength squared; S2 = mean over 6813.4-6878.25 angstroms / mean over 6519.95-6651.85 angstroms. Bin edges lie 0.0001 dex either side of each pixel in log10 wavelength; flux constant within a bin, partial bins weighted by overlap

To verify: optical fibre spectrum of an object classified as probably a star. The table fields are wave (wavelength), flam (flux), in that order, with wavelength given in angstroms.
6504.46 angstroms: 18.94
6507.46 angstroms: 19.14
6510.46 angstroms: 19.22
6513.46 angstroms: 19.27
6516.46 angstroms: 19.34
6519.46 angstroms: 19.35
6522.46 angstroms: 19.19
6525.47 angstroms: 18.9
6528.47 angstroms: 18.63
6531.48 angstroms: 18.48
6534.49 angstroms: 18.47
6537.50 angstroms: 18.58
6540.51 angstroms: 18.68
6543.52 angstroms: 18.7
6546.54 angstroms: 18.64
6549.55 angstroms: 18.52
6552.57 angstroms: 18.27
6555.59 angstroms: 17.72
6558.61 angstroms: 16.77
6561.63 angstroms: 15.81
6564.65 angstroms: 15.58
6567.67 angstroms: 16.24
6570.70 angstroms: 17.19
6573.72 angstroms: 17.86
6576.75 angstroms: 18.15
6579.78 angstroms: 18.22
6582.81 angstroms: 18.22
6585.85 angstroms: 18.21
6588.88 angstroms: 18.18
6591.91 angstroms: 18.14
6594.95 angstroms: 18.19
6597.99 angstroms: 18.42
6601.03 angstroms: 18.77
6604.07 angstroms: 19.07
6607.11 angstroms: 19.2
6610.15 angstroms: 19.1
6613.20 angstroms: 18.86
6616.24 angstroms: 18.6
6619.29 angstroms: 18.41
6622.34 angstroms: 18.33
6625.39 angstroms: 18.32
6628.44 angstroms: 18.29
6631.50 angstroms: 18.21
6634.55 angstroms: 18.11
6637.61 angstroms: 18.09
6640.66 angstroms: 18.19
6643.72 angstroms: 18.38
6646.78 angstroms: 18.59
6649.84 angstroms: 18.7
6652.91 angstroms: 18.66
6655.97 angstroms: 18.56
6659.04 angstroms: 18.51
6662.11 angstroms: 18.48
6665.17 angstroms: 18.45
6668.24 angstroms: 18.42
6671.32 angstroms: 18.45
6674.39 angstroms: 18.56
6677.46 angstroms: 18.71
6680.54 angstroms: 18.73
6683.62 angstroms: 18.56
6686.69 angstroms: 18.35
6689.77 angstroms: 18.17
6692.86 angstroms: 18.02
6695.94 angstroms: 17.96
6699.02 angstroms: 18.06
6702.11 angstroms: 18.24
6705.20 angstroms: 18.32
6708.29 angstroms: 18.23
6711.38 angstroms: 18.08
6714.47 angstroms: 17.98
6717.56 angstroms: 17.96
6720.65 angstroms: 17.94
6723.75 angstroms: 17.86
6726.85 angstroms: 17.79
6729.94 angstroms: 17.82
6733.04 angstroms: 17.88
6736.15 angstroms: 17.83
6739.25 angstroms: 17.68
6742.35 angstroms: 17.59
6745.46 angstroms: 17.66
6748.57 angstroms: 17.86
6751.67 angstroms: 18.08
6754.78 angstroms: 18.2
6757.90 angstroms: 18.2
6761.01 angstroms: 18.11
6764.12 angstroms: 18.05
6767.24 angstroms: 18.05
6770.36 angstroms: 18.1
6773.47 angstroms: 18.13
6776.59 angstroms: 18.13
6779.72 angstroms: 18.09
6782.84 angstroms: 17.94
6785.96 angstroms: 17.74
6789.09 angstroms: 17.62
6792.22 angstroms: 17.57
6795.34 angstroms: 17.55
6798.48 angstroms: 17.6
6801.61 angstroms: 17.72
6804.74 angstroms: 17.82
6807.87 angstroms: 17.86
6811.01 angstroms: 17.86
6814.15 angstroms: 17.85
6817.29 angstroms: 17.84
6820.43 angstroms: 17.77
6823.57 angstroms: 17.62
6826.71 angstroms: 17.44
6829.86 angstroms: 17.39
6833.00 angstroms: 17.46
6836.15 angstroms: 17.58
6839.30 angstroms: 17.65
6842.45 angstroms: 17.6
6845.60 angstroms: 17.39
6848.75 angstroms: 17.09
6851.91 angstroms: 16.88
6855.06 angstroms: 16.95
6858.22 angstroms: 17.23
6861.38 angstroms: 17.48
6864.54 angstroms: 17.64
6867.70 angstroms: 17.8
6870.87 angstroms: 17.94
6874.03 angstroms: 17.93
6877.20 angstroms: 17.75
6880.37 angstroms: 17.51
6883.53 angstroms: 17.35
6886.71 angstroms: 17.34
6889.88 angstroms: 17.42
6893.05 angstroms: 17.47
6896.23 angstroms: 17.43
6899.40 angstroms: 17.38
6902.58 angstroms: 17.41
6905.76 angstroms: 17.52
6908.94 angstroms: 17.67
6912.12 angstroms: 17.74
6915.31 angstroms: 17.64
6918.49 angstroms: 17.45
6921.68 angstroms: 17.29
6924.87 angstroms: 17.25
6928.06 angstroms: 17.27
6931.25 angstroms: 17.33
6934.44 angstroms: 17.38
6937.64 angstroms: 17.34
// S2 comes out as 1.0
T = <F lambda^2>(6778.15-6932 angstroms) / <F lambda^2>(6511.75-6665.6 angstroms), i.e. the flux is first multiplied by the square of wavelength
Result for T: 1.04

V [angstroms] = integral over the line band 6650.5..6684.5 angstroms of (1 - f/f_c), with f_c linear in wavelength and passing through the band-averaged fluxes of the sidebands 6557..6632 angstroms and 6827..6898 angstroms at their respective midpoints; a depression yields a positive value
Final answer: -1.3 angstroms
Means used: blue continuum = 18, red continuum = 17.5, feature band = 18.6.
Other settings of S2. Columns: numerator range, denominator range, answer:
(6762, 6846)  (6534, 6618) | 1.05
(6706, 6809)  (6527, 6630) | 1.04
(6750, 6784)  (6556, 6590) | 1.11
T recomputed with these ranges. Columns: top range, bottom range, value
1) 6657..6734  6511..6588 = 1.05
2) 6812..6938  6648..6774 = 1.01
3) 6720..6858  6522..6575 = 1.07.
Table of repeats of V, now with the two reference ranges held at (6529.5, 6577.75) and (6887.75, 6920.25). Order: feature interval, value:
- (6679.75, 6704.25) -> -0.84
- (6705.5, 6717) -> -0.31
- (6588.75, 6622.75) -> -1.79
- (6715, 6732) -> -0.25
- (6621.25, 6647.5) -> -0.87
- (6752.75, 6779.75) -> -0.80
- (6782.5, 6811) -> -0.22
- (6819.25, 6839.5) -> 0.01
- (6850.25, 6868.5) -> 0.24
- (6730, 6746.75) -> -0.12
